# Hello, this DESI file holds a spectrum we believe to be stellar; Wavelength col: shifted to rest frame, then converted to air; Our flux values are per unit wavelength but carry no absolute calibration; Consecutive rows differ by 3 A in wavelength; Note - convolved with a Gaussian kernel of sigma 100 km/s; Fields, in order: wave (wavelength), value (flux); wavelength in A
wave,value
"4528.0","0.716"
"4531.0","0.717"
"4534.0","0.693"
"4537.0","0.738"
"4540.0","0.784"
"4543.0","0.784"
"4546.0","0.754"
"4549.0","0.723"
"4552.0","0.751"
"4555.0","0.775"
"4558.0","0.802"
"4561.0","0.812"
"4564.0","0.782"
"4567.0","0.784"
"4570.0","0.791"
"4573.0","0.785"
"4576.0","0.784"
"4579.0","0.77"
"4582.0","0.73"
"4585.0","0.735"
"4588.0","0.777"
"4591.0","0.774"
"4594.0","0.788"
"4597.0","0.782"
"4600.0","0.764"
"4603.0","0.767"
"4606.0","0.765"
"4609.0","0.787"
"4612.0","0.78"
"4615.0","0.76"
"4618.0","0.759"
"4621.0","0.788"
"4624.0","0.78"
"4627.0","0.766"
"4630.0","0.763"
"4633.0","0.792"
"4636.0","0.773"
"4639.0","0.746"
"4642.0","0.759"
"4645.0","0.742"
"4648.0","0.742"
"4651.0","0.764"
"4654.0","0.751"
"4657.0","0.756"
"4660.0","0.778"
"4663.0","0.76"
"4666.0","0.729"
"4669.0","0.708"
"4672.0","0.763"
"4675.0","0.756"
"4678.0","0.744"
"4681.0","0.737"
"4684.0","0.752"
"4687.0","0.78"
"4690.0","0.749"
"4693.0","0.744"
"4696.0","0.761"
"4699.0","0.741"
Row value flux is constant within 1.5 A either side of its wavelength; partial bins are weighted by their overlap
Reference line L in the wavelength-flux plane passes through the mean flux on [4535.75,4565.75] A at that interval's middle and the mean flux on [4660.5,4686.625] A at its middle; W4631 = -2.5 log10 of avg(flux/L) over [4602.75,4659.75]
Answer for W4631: -0.02 mag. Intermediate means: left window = 0.771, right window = 0.747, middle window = 0.766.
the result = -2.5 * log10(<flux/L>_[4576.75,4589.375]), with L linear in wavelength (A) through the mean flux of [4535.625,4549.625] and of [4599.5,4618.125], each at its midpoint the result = 0.02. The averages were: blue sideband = 0.759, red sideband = 0.77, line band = 0.755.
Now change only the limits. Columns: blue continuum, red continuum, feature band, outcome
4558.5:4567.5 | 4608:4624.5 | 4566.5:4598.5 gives 0.02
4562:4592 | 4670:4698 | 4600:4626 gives -0.01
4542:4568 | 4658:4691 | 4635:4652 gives 0.00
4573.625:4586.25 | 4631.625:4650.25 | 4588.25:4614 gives -0.03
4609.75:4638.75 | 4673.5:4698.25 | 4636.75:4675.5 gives 0.02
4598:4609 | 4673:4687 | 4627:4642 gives -0.01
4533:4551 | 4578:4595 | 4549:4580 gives -0.04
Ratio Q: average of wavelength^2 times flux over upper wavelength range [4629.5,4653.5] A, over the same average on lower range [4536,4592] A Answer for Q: 1.02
